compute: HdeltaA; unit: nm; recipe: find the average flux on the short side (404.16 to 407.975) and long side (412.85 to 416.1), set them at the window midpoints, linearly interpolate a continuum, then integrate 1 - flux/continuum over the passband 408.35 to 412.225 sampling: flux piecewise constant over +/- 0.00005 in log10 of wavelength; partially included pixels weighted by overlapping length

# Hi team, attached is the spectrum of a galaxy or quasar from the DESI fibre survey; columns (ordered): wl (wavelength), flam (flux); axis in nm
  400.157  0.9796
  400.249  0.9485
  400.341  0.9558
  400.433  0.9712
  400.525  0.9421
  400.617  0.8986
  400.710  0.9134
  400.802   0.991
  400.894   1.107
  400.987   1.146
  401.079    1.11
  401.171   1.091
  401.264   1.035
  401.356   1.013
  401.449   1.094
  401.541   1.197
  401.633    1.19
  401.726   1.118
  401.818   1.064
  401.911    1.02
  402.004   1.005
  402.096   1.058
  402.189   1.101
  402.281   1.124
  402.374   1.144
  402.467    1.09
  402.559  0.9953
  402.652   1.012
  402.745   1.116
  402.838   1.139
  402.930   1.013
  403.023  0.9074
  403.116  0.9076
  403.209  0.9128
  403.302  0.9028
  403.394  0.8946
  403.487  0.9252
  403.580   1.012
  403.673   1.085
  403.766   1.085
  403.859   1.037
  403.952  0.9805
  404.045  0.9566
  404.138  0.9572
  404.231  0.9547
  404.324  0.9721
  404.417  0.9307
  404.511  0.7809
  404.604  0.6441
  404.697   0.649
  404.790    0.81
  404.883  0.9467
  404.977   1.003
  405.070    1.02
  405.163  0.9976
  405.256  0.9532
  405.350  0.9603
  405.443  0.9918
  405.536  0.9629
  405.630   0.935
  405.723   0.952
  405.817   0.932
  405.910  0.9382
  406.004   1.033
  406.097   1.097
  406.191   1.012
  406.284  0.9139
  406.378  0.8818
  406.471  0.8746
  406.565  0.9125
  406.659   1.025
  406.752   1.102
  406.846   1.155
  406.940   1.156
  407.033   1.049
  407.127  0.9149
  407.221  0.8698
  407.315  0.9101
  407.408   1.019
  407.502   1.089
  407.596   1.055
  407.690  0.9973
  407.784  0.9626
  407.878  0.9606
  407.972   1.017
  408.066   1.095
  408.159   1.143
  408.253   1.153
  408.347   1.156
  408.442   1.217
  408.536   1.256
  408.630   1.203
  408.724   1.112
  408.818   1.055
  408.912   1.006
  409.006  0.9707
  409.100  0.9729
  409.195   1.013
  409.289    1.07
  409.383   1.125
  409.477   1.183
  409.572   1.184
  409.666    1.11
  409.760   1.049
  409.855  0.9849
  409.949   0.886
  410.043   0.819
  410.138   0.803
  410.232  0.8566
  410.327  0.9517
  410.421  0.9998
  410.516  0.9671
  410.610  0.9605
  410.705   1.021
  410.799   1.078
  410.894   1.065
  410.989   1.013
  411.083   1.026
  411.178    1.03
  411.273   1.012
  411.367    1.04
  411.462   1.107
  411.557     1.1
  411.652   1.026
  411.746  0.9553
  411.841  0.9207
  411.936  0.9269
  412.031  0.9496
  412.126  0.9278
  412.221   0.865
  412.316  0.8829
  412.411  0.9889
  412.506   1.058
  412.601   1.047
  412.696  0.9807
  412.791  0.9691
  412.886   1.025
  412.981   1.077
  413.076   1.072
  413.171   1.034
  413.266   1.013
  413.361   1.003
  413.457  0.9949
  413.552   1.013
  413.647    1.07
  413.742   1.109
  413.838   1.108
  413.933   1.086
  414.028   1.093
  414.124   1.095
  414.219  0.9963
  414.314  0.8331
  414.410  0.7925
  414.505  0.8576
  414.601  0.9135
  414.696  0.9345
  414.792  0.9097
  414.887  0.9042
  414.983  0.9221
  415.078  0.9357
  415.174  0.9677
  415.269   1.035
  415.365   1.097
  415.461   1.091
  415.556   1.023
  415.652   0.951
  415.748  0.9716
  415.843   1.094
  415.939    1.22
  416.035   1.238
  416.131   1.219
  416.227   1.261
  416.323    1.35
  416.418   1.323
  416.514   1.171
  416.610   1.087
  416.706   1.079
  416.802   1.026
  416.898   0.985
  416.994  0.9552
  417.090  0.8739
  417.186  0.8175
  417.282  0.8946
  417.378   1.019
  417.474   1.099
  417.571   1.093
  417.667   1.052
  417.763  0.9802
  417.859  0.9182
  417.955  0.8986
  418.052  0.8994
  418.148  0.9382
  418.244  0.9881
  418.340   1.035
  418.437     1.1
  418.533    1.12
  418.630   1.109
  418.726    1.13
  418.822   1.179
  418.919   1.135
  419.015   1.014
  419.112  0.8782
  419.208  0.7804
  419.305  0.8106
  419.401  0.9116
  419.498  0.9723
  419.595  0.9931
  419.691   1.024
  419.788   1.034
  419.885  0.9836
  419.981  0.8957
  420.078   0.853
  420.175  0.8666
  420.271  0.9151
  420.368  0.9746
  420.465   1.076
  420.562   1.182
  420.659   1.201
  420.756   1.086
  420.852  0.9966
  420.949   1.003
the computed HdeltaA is -0.14 nm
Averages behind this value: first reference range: 0.959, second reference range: 1.02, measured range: 1.02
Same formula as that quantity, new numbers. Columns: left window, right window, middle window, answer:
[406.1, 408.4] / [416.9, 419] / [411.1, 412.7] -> 0.040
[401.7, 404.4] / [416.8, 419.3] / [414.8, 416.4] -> -0.135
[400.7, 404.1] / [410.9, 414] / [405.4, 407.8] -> 0.093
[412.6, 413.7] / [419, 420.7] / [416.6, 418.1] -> 0.013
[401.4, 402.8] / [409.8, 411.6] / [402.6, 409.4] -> 0.287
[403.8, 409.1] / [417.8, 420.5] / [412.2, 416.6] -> -0.231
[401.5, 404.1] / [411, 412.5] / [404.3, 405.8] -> 0.170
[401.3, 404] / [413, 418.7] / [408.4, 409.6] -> -0.080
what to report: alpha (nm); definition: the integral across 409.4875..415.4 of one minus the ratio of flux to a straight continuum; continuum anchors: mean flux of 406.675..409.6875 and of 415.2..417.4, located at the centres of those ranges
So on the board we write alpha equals 0.45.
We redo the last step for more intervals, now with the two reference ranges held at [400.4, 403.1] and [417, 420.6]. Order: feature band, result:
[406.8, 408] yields 0.02 nm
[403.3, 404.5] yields 0.08 nm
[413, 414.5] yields -0.02 nm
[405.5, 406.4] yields 0.06 nm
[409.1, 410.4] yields 0.03 nm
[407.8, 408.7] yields -0.09 nm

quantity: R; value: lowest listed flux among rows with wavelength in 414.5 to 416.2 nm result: 0.8576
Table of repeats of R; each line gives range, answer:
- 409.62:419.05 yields 0.7925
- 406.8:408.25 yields 0.8698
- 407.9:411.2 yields 0.803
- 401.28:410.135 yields 0.6441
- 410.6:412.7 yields 0.865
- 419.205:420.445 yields 0.7804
